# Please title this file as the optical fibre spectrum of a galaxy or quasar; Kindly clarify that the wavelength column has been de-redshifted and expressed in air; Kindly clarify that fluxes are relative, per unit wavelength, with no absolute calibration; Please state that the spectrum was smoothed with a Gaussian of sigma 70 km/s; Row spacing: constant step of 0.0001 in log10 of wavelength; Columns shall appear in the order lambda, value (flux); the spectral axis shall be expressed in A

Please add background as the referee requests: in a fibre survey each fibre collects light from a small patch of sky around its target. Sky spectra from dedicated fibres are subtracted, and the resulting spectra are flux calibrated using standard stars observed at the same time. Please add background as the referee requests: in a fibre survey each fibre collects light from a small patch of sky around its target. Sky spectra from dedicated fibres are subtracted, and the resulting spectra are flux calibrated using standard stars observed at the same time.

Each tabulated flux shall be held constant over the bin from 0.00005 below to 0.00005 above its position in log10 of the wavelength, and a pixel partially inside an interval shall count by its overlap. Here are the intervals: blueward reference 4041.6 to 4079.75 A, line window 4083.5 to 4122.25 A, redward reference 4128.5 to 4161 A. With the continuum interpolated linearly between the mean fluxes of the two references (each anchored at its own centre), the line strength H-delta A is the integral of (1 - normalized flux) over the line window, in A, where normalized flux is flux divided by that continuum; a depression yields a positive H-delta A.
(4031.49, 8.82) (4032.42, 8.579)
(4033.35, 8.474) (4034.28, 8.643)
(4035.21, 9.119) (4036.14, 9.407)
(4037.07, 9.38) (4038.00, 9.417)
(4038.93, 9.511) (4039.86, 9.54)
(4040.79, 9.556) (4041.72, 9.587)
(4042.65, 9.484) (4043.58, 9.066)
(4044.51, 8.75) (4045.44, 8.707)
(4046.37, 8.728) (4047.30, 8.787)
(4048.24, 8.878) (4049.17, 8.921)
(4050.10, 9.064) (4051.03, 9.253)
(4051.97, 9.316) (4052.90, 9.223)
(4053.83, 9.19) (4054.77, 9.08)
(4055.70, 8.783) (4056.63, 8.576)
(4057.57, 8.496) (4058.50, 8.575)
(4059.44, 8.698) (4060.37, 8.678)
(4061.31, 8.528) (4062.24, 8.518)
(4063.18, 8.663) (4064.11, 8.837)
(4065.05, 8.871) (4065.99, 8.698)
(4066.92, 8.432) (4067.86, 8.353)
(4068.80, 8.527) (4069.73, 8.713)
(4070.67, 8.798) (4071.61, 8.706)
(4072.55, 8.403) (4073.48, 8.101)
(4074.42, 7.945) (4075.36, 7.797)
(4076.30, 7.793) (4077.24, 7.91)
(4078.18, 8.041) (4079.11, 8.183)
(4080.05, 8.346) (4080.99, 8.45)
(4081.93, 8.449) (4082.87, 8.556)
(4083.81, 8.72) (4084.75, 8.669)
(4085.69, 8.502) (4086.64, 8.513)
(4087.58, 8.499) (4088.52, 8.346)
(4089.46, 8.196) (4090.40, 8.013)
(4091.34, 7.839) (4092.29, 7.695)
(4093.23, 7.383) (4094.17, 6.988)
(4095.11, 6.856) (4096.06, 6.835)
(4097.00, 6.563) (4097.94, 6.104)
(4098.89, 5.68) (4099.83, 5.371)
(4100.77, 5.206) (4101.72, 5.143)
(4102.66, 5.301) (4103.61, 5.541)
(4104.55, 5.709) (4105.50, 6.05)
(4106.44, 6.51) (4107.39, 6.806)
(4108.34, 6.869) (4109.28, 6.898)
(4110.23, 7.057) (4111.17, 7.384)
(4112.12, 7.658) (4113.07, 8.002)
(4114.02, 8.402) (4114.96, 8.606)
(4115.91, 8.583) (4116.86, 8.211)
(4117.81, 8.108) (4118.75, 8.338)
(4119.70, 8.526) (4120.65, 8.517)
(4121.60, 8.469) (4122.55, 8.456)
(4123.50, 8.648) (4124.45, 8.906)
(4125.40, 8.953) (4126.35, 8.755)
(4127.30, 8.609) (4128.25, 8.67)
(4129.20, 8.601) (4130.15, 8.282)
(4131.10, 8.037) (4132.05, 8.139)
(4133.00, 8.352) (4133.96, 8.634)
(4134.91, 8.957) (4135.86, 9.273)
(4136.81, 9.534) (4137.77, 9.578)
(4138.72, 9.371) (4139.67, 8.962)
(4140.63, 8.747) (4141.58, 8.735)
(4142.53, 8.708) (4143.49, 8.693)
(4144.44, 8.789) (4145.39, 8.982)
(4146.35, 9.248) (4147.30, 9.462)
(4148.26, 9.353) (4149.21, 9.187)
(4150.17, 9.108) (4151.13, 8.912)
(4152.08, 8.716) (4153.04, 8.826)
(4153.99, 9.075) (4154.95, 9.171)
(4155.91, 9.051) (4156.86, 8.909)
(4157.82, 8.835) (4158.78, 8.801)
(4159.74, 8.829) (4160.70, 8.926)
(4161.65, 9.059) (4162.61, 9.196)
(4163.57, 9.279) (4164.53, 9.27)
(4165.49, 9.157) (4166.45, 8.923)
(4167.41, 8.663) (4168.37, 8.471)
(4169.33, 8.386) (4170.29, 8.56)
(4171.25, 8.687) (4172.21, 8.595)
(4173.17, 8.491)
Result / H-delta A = 6.4 A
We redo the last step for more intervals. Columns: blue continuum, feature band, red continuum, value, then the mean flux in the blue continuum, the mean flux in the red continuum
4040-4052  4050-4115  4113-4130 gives 7.2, 9.09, 8.53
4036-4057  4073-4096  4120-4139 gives 2.3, 9.14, 8.73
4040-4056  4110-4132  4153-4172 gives 1.5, 9.1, 8.9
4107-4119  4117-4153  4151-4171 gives -2.2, 7.76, 8.9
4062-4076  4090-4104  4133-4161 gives 3.6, 8.48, 9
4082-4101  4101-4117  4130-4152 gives 2.1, 7.48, 8.92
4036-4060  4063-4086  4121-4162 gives 1.5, 9.07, 8.87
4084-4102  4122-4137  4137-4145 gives -0.2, 7.22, 8.97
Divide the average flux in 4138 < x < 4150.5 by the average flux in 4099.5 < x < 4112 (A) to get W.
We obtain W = 1.46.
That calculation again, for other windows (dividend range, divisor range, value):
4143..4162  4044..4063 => 1.02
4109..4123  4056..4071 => 0.94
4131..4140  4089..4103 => 1.35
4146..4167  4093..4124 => 1.27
